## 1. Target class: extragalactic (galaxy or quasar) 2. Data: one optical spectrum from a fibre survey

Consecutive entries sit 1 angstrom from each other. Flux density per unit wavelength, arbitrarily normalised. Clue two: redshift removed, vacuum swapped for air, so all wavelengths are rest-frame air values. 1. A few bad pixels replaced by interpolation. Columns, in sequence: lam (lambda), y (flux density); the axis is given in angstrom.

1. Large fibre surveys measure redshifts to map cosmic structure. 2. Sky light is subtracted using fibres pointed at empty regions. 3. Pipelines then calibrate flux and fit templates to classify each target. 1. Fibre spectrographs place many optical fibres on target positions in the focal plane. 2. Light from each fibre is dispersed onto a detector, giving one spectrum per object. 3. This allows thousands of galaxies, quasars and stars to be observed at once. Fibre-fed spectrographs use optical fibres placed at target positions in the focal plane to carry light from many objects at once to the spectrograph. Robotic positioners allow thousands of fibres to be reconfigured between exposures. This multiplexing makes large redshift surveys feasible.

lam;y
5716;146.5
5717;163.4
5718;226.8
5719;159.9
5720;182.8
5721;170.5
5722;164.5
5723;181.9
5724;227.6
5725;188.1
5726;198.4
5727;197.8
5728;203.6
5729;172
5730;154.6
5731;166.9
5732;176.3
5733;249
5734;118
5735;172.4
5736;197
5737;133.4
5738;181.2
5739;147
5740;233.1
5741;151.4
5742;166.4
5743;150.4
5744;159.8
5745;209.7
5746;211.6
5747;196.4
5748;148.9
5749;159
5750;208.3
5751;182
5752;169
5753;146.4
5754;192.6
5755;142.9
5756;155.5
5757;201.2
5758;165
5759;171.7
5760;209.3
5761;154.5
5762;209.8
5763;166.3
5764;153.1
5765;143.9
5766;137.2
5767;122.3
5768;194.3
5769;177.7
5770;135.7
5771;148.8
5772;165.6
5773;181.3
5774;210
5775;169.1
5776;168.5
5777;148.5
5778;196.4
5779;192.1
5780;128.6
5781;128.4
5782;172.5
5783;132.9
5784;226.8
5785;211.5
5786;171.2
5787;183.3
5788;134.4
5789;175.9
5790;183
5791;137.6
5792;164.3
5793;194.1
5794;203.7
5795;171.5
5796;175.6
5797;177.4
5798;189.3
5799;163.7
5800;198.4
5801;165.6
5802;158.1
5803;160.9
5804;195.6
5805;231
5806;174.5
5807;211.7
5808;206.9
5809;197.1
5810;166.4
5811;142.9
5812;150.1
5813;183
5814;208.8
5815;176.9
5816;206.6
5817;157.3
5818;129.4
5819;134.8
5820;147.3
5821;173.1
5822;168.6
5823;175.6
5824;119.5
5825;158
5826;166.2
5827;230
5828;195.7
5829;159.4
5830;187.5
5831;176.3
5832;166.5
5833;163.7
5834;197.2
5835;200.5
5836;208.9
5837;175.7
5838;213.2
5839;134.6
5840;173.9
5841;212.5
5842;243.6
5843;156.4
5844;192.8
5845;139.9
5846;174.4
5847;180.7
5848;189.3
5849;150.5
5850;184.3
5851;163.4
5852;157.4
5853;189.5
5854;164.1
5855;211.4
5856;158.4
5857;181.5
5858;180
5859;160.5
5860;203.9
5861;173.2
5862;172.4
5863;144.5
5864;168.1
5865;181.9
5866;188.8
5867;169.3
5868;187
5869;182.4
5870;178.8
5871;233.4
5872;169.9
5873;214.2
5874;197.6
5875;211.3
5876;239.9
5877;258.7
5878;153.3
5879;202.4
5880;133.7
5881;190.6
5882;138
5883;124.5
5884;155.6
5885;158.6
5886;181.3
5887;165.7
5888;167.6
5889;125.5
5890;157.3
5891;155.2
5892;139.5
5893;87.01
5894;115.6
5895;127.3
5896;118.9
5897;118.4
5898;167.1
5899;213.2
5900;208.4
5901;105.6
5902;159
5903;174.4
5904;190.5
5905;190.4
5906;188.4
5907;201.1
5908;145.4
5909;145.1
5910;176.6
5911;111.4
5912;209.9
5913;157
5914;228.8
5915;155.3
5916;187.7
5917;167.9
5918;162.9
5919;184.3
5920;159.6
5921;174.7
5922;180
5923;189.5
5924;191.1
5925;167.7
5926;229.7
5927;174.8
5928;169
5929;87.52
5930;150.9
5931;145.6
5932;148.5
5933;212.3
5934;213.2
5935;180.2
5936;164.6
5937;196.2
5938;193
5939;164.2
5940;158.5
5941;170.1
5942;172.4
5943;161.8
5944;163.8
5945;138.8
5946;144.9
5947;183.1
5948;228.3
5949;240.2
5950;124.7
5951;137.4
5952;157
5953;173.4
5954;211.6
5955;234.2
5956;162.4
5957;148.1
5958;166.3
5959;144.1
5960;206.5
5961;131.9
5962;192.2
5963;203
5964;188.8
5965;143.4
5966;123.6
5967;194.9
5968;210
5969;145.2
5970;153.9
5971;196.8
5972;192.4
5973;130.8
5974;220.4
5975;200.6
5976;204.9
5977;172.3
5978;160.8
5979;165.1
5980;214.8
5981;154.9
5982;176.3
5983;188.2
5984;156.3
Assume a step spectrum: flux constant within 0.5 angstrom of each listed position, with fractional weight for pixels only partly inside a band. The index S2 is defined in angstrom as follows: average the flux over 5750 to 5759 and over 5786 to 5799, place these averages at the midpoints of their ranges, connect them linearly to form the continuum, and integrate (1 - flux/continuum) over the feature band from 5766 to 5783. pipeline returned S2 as 0.93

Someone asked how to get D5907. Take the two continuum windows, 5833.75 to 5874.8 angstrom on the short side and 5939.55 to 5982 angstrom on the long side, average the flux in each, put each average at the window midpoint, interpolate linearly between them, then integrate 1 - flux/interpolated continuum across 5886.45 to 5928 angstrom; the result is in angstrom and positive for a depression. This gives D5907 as 3.0 angstrom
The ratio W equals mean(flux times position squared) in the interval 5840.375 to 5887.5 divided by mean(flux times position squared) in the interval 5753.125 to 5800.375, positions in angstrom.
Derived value 1.09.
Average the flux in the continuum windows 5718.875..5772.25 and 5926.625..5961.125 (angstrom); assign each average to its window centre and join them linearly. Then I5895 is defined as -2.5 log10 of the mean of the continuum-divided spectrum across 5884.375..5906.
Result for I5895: 0.11 mag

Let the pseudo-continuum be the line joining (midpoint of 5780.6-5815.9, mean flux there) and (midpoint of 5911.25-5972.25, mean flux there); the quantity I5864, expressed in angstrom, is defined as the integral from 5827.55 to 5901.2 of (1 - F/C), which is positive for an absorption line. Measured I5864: 1.2 angstrom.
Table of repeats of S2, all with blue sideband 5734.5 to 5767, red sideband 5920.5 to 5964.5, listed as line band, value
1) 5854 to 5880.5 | -2.0 angstrom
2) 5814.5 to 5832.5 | 0.5 angstrom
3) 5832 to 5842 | -0.9 angstrom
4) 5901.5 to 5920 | 0.0 angstrom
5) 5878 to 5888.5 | 0.7 angstrom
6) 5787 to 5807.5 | -0.7 angstrom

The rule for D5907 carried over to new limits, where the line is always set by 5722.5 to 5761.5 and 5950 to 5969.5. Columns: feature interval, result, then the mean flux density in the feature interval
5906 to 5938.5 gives -0.3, 174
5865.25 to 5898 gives 1.2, 167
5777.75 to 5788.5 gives 0.4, 170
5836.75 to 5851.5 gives -0.4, 179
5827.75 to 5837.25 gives -0.4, 183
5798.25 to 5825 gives 0.4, 173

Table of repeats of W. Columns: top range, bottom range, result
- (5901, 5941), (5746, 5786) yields 1.07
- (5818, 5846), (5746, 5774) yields 1.06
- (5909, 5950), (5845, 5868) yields 1.02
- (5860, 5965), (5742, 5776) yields 1.06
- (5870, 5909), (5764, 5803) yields 1.03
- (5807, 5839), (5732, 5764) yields 1.02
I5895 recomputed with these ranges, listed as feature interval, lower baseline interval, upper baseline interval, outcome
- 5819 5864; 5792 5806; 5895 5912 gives -0.01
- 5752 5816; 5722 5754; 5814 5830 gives 0.00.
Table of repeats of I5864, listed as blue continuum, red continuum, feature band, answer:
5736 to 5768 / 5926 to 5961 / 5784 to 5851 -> -2.49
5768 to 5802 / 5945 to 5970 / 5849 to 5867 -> -0.18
